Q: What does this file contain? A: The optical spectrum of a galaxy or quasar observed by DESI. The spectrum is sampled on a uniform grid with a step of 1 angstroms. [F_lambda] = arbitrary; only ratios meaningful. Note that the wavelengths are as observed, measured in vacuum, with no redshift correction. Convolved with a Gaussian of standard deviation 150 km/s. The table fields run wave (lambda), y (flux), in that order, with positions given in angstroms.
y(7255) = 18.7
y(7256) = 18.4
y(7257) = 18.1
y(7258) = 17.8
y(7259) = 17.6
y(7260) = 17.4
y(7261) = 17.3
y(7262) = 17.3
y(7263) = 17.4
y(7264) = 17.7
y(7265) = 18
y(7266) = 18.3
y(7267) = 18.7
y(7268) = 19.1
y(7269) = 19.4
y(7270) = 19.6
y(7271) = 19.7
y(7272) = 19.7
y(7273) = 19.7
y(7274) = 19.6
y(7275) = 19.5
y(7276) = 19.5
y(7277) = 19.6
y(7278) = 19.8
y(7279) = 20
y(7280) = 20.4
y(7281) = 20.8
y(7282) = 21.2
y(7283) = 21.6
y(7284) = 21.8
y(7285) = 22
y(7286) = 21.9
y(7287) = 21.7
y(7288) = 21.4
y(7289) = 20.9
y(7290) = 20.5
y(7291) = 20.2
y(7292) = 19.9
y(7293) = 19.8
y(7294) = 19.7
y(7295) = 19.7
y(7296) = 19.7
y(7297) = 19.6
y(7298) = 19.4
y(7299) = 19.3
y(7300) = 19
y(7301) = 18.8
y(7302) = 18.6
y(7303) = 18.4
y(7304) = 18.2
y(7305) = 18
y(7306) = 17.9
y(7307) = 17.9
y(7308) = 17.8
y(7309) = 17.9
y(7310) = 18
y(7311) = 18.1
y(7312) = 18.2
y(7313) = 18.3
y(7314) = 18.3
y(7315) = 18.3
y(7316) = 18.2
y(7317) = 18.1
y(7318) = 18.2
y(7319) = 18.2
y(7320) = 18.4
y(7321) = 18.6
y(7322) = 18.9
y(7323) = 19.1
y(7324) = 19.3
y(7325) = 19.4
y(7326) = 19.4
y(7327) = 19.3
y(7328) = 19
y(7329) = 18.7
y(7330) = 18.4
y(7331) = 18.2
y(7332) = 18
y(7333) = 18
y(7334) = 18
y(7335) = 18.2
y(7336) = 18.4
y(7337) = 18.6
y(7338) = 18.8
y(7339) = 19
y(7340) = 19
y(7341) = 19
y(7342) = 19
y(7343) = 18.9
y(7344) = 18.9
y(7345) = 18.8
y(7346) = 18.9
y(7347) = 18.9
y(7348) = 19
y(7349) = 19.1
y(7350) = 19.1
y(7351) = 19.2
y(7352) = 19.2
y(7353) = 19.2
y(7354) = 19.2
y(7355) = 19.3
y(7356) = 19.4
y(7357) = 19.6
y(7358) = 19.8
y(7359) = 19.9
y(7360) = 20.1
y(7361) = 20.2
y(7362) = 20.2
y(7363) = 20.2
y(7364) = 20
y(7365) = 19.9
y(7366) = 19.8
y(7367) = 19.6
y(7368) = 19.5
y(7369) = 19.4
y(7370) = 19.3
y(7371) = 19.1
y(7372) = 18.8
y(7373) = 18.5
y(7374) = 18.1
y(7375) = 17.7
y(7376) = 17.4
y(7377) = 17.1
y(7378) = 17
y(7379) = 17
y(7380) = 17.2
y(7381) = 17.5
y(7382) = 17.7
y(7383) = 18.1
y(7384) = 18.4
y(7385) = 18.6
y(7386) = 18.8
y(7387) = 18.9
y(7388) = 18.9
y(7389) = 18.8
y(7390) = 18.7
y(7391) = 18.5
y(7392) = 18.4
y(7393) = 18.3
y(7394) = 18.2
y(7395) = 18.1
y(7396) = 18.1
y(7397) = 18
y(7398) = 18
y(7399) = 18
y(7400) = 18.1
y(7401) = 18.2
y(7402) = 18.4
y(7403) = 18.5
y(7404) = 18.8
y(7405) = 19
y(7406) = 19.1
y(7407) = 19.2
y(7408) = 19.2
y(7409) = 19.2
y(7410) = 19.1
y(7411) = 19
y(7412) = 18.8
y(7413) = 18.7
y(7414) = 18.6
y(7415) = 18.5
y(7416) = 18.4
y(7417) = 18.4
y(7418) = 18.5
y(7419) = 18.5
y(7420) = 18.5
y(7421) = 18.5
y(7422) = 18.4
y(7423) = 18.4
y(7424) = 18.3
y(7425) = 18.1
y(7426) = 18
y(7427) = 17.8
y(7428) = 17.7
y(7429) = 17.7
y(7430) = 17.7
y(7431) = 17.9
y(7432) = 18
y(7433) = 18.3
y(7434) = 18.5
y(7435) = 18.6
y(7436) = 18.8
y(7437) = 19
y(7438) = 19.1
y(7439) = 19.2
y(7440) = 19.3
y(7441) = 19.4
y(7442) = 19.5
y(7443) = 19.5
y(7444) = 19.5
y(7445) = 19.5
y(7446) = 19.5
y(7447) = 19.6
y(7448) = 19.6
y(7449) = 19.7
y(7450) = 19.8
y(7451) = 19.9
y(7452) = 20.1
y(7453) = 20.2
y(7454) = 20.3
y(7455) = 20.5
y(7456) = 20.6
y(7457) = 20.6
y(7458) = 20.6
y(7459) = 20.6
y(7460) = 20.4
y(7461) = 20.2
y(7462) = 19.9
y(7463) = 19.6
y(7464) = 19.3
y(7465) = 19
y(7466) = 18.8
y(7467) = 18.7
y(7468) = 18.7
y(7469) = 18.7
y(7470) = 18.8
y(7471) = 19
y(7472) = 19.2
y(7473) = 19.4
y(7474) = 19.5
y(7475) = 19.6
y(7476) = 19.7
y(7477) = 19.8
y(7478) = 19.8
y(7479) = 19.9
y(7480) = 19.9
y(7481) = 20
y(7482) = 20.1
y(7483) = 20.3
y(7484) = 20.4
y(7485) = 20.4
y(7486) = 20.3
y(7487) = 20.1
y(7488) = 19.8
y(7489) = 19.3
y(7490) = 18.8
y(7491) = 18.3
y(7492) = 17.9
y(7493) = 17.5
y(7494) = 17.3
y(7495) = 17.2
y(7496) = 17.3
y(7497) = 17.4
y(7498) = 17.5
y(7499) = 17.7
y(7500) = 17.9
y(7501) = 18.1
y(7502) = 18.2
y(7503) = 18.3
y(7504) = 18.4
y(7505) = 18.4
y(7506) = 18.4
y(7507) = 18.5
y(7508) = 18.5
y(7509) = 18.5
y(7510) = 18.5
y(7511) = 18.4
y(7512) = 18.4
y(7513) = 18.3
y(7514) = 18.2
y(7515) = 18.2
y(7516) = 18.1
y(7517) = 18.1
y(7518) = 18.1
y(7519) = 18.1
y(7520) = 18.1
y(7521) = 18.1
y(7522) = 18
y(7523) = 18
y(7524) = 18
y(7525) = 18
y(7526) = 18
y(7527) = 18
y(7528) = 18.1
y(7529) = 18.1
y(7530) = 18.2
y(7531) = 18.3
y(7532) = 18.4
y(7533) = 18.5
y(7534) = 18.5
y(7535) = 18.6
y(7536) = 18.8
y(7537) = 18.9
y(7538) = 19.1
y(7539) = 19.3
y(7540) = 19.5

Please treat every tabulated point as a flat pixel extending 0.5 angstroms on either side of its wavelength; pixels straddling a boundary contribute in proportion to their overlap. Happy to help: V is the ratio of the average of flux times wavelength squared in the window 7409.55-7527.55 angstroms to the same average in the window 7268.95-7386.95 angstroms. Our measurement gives 1.03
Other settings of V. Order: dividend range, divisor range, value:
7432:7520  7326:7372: 1.03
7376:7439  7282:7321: 0.98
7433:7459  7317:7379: 1.07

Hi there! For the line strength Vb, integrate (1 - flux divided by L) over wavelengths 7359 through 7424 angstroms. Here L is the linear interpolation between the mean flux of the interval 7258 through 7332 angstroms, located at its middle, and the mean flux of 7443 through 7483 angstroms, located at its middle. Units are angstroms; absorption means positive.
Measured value 2.77 angstroms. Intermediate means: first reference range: 19.1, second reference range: 19.7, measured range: 18.6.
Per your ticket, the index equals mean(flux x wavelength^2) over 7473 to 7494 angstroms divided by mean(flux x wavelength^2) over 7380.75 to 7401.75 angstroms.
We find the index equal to 1.09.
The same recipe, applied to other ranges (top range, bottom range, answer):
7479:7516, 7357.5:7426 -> 1.03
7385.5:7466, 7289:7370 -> 1.02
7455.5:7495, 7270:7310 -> 1.04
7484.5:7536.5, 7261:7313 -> 1.00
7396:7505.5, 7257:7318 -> 1.03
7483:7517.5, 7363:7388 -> 1.03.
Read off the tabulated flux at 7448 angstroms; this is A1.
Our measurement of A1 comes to 19.6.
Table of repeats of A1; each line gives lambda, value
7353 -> 19.2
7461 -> 20.2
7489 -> 19.3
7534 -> 18.5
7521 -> 18.1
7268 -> 19.1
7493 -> 17.5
